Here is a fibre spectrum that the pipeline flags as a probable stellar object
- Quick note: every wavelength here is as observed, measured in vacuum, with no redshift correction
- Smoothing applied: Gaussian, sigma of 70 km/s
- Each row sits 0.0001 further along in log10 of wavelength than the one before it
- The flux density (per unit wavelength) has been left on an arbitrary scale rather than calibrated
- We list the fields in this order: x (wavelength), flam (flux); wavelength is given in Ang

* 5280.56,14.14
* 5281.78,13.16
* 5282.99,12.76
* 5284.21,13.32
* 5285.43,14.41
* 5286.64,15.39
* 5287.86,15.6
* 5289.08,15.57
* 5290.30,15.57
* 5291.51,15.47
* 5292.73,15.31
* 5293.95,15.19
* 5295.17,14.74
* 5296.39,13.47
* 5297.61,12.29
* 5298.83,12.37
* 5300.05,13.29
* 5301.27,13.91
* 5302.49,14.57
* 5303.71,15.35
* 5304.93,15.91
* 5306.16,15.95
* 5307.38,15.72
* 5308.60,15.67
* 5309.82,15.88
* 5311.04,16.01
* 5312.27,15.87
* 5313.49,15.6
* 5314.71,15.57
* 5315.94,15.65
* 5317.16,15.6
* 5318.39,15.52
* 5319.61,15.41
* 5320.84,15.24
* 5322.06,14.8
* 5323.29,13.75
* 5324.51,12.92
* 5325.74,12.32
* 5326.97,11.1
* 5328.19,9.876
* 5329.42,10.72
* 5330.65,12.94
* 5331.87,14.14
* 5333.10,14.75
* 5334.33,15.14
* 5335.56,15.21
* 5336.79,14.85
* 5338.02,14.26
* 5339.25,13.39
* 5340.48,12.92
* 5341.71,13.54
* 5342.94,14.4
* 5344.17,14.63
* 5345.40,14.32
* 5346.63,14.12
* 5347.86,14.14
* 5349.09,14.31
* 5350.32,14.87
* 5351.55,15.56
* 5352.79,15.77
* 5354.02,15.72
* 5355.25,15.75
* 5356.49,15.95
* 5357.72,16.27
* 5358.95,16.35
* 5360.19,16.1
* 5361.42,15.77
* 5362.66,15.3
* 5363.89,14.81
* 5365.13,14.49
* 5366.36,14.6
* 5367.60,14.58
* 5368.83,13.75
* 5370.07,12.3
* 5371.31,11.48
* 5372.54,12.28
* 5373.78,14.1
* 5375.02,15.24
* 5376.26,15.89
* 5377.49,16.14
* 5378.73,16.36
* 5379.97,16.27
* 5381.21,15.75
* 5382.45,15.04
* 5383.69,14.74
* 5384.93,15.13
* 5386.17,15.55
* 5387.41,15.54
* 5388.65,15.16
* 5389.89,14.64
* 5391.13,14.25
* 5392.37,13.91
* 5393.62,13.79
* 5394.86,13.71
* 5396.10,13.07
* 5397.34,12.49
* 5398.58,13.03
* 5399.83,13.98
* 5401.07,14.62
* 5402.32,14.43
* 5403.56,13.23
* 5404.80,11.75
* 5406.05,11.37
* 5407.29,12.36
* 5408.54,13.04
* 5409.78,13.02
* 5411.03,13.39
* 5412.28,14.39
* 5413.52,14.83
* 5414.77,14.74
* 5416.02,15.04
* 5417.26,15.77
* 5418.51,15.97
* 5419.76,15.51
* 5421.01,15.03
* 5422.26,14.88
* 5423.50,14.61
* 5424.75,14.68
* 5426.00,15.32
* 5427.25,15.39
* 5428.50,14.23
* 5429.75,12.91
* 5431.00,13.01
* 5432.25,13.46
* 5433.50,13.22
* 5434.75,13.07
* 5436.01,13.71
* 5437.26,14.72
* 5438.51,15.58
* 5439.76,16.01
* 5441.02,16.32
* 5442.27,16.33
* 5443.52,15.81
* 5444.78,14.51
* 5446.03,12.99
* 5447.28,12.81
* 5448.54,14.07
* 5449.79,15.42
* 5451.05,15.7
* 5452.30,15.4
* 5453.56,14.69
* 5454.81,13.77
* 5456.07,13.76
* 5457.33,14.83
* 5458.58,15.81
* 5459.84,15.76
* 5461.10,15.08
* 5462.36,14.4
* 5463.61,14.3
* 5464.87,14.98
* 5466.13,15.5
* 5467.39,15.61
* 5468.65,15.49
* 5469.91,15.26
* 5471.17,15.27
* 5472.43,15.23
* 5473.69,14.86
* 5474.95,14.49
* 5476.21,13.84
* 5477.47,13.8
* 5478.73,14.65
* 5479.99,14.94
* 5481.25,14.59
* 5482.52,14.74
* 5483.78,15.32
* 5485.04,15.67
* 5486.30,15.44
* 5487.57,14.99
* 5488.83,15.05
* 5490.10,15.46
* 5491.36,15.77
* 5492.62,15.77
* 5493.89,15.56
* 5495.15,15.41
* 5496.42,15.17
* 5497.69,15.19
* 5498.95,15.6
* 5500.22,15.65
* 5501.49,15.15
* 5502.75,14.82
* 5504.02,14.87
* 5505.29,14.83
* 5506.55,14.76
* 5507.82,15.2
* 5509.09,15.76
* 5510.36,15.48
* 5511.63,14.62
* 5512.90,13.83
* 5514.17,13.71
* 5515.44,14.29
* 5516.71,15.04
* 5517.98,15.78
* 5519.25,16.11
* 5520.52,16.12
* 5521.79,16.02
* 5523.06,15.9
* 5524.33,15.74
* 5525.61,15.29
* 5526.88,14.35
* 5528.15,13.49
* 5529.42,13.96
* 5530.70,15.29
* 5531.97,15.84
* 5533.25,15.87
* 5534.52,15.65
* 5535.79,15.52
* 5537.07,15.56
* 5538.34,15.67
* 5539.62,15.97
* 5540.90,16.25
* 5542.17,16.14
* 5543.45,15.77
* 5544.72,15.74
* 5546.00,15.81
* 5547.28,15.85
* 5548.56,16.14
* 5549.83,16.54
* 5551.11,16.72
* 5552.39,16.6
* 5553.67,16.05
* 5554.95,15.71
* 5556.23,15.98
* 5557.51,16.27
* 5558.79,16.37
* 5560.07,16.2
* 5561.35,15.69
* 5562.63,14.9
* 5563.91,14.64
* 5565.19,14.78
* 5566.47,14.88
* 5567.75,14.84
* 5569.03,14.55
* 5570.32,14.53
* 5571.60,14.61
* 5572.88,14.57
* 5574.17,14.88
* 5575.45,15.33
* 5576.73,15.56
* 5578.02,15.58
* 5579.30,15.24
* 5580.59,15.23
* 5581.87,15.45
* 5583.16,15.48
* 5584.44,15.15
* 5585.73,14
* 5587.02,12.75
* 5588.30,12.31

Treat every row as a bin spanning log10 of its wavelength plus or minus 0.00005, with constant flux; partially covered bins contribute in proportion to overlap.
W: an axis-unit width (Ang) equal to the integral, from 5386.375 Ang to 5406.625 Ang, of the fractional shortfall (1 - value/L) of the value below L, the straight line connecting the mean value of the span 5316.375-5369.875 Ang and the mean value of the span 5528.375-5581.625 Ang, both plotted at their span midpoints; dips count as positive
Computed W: 1.3 Ang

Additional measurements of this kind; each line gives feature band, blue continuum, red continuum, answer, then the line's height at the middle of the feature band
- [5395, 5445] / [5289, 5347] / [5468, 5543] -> 2.05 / 14.8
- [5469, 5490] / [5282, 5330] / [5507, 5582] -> 0.34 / 15.1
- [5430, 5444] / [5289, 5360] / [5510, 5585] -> 0.37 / 15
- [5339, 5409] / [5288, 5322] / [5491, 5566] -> 3.51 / 15.2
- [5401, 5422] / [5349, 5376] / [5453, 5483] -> 1.11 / 14.8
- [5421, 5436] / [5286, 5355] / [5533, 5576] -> 0.92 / 15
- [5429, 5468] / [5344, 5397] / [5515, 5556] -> 1.50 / 15.2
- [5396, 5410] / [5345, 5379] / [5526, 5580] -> 1.83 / 15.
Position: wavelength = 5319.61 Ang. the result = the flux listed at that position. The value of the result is 15.41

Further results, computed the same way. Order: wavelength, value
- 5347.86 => 14.14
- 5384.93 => 15.13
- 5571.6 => 14.61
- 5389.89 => 14.64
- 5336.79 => 14.85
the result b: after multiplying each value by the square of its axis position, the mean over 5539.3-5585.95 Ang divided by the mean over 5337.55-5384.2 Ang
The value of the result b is 1.1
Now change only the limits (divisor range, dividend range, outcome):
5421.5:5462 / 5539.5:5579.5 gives 1.11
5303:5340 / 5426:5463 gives 1.05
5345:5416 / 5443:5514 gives 1.07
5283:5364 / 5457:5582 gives 1.12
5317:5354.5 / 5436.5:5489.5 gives 1.12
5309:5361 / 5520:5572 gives 1.15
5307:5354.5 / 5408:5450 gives 1.05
